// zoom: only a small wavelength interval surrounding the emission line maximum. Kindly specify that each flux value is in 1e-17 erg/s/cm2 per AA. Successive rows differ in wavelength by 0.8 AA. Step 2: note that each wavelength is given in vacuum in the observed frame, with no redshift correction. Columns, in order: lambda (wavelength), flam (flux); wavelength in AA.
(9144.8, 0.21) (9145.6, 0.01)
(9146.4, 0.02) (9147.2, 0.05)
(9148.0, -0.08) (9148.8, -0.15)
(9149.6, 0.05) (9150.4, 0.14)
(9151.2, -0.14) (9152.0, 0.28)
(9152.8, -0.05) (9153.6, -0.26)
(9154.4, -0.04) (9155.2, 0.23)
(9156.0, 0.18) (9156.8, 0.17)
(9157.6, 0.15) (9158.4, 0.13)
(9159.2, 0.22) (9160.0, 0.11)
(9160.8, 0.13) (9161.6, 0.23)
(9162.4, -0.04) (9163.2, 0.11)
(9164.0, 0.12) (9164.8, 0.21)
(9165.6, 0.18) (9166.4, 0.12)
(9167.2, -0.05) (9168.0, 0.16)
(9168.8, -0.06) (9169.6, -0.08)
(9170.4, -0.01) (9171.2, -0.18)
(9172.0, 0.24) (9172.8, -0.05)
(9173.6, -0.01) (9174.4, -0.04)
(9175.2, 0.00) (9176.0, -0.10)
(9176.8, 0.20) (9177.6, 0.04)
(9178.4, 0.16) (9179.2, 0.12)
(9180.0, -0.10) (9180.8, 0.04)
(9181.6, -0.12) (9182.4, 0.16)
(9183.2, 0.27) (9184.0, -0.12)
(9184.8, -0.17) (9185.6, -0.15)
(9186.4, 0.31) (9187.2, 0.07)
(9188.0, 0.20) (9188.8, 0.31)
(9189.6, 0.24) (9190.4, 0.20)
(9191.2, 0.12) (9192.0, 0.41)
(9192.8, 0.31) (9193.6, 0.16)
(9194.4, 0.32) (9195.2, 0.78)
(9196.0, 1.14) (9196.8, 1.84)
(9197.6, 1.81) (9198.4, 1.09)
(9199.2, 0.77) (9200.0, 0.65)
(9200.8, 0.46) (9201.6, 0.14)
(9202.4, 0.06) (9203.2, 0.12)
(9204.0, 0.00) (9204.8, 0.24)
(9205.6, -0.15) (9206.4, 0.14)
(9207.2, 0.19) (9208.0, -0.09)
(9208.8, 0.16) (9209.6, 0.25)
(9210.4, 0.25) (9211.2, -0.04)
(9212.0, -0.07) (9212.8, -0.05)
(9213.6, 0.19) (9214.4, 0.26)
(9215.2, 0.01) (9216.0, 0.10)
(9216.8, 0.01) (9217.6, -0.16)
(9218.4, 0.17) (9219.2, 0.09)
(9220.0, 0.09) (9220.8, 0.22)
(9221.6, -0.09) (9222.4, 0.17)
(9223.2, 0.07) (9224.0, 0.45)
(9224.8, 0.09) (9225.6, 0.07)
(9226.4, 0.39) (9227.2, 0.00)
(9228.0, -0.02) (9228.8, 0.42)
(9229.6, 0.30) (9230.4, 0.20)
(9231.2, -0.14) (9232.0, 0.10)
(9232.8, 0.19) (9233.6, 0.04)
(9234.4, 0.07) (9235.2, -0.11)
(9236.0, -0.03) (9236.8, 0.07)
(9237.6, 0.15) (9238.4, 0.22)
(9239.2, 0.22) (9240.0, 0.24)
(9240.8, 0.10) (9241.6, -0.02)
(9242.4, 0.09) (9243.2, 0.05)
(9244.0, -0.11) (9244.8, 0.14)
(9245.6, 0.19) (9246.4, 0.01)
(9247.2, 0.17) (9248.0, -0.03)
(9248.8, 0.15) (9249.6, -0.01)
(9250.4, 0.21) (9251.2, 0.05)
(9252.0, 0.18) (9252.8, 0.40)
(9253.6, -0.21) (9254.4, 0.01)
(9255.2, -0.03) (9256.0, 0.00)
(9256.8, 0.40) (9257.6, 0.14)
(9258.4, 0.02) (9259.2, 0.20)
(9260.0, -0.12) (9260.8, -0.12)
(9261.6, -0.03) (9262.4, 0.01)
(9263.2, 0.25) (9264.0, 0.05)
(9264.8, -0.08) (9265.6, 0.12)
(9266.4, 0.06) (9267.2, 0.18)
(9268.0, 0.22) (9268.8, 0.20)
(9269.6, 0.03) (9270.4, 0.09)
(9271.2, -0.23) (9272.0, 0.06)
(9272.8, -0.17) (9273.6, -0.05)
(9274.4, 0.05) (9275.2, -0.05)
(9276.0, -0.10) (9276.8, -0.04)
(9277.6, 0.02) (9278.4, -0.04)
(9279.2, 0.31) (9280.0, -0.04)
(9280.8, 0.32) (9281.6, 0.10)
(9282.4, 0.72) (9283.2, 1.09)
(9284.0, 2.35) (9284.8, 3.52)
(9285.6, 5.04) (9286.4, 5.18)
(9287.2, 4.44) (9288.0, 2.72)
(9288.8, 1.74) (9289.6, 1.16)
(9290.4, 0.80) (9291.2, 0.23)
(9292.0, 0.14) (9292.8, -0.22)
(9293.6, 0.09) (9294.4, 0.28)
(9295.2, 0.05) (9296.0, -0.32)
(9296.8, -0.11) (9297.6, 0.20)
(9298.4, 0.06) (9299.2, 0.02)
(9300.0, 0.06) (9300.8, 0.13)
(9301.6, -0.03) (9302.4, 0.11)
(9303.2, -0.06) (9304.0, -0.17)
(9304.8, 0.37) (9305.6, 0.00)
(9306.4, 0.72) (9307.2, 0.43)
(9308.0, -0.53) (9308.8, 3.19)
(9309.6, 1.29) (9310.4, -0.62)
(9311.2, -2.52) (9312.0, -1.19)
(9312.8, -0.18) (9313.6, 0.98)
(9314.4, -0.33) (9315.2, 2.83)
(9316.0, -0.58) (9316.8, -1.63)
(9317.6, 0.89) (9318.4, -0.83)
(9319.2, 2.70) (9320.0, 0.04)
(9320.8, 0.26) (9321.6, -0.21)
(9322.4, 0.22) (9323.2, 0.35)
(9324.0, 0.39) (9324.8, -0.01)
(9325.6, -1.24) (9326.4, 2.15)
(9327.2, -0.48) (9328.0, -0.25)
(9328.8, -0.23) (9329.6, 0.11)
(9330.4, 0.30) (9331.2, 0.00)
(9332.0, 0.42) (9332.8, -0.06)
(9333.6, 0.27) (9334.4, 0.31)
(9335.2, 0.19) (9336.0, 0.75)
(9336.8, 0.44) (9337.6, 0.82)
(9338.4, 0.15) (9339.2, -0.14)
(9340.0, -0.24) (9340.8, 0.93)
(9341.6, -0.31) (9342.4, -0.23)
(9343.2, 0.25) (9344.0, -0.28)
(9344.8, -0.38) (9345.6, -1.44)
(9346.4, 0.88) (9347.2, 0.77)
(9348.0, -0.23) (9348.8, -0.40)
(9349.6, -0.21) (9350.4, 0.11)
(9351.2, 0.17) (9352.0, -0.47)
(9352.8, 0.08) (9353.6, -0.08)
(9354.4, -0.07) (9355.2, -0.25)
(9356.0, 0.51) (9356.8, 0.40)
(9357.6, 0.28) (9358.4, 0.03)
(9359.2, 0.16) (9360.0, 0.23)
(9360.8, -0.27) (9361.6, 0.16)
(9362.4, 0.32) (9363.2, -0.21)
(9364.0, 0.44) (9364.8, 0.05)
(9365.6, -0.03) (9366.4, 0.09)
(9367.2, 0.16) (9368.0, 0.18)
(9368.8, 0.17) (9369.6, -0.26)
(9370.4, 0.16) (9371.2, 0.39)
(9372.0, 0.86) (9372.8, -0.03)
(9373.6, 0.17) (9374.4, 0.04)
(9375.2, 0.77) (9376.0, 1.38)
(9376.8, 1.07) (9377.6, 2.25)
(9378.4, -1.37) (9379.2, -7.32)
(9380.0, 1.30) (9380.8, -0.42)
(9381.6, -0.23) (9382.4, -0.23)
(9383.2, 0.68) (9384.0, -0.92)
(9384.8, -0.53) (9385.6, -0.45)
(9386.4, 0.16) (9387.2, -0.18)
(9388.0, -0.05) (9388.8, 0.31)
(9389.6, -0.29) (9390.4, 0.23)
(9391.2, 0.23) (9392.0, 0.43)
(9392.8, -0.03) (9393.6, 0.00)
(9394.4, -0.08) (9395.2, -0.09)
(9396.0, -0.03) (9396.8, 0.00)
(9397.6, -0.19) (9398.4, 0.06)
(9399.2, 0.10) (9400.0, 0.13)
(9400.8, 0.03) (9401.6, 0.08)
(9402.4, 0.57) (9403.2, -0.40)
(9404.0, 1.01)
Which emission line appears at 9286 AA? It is [O III] 5007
